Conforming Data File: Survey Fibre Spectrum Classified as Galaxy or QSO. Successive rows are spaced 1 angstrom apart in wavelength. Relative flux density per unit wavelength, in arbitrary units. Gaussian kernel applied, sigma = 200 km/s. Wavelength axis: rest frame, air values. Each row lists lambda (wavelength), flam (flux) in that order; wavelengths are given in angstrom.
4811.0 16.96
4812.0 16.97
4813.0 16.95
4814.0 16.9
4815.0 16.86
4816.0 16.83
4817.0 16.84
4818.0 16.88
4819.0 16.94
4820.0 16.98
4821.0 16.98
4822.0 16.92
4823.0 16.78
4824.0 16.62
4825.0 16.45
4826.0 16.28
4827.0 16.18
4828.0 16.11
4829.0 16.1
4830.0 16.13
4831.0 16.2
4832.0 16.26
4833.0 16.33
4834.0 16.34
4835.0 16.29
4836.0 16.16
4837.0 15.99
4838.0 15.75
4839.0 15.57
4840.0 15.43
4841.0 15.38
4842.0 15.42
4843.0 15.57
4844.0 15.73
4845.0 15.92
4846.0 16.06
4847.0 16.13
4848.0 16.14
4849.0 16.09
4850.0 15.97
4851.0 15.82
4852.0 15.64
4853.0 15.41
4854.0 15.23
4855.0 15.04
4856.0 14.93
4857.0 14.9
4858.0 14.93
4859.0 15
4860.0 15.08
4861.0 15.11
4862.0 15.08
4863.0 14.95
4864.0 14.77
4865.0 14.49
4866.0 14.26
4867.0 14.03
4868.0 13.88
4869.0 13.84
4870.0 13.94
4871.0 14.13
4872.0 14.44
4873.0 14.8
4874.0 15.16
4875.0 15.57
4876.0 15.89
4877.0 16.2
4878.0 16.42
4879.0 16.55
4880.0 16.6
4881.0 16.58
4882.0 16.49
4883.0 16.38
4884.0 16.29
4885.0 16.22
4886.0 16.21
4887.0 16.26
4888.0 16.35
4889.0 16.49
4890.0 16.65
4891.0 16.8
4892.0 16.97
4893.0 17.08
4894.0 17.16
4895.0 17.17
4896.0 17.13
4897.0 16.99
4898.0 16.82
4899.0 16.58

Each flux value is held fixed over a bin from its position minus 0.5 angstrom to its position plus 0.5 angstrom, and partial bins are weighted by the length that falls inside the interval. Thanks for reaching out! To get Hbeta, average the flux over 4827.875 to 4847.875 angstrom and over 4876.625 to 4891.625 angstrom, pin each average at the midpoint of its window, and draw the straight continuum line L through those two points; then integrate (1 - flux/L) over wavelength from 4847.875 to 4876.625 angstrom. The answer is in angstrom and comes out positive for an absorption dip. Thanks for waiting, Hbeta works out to 2.18 angstrom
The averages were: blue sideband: 15.9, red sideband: 16.4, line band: 15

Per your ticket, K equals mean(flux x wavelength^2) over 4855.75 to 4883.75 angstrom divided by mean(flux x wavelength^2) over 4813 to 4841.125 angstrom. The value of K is 0.9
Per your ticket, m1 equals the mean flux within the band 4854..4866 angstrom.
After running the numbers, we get 14.9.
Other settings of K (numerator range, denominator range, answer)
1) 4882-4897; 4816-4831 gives 1.03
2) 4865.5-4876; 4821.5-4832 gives 0.90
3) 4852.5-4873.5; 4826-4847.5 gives 0.93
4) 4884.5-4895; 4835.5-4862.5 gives 1.09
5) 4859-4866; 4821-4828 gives 0.91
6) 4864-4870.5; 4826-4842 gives 0.89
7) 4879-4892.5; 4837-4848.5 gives 1.07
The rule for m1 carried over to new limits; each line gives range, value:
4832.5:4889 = 15.5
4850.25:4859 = 15.2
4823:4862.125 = 15.8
